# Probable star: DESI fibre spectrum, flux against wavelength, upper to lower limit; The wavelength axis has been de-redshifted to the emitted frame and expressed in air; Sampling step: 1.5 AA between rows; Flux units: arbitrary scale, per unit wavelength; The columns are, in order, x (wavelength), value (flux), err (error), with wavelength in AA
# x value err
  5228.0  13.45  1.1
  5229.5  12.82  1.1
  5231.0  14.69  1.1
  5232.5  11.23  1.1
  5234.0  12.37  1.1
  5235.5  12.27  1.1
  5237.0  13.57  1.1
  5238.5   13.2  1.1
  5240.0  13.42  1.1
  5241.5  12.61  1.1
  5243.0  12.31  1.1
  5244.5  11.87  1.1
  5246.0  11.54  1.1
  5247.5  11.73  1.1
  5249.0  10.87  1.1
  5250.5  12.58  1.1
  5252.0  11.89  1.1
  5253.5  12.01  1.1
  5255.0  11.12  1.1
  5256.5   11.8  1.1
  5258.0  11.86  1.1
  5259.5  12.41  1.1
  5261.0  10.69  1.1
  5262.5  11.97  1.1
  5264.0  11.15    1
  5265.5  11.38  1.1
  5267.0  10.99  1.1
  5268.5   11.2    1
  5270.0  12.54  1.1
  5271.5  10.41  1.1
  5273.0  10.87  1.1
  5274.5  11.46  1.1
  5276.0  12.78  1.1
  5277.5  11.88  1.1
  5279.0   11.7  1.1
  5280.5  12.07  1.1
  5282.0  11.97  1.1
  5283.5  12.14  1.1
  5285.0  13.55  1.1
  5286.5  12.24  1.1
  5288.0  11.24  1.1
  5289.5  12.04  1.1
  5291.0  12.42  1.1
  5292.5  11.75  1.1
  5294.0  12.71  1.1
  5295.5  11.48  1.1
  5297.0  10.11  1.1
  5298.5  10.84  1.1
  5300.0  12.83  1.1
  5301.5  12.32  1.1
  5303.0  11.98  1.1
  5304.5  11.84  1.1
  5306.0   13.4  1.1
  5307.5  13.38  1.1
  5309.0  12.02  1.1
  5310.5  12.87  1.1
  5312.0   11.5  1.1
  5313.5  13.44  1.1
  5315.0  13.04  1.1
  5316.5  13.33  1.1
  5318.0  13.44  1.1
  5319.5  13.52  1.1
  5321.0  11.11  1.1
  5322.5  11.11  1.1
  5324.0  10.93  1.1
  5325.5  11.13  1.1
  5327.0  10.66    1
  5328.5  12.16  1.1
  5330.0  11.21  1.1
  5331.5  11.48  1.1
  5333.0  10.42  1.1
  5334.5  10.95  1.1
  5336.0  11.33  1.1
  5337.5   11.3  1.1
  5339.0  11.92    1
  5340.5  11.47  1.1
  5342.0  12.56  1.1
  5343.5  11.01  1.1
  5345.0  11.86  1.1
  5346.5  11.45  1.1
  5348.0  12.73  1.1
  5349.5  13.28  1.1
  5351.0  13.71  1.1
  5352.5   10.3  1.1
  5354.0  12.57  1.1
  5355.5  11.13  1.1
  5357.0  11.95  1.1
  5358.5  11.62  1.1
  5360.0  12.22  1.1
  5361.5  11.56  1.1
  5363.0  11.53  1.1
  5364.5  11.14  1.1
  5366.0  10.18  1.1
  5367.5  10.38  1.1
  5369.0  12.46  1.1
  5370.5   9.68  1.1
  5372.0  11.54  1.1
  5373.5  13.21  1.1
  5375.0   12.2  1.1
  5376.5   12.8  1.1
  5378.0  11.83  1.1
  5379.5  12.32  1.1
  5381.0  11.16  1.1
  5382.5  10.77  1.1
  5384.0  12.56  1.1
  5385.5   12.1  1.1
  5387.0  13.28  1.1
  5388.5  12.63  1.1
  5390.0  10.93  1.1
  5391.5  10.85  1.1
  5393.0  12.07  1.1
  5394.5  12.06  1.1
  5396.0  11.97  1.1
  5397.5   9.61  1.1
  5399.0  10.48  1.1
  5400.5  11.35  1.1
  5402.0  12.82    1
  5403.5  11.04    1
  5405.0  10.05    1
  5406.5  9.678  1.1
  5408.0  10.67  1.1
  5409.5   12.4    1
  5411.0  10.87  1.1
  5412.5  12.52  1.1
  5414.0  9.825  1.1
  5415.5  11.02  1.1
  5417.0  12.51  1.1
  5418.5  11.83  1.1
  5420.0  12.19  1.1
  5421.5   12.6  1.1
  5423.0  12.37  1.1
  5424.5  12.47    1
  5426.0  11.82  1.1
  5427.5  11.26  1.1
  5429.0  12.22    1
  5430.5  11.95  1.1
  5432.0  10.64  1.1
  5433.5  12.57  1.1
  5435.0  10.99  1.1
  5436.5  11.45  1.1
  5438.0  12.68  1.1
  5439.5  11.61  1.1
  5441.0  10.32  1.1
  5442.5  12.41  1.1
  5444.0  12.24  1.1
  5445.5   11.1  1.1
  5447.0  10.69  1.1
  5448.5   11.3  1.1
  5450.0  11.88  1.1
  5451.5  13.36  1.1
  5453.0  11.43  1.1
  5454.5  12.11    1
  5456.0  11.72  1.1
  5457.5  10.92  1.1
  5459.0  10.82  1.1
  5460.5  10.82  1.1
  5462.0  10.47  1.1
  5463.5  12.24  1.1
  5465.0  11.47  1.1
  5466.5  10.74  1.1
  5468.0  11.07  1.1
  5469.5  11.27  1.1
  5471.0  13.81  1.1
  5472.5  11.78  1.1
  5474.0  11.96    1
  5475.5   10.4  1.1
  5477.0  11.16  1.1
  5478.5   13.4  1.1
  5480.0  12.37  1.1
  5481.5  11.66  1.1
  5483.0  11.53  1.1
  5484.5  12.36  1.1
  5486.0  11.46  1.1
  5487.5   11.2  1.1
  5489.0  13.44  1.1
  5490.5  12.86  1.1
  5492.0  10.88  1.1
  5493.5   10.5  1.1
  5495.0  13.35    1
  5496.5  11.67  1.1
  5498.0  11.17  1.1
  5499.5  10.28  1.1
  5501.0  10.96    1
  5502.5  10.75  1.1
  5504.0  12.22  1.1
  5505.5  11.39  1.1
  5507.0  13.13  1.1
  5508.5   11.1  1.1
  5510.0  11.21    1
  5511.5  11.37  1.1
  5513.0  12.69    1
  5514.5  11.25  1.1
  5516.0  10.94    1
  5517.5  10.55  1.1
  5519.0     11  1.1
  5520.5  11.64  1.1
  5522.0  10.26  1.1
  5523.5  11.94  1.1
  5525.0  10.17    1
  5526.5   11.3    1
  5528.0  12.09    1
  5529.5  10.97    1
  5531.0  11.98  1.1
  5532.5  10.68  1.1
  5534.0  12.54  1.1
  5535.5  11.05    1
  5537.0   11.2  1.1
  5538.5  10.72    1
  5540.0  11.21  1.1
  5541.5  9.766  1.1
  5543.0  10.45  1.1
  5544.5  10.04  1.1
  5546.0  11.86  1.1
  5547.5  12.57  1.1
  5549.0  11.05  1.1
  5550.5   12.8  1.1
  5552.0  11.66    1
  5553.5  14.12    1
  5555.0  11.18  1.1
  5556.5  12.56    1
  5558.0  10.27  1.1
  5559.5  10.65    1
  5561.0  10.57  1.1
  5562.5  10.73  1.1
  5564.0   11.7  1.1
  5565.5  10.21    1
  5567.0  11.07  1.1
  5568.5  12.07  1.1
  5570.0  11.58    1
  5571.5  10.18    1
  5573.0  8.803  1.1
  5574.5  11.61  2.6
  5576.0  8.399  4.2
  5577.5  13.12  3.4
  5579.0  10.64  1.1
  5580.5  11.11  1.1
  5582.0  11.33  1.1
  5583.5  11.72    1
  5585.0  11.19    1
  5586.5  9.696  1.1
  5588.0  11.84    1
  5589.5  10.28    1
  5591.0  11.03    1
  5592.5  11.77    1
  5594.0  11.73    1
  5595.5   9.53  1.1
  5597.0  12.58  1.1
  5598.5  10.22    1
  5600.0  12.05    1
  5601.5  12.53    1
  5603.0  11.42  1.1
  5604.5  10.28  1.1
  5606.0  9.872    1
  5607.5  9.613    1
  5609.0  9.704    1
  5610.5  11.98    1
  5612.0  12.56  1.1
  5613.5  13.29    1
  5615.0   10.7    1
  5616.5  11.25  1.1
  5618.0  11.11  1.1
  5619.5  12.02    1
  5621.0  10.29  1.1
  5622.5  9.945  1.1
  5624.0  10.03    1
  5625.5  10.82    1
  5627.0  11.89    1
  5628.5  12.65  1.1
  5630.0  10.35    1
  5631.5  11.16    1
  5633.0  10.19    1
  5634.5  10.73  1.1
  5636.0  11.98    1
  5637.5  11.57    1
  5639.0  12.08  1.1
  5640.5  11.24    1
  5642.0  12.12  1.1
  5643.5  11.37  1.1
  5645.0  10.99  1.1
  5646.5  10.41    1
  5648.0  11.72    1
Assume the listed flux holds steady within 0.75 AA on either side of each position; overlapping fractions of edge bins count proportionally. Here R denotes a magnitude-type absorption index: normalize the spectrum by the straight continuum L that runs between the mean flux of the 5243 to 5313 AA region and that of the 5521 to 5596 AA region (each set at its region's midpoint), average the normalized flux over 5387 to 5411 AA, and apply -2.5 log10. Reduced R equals 0.03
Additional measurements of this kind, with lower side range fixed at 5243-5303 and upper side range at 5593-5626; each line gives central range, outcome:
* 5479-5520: -0.030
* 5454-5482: -0.021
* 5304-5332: -0.048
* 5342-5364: -0.031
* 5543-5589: -0.003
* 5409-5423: -0.028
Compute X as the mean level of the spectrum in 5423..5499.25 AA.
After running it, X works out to 11.7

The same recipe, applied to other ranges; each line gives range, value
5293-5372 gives 11.8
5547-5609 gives 11.1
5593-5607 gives 11.1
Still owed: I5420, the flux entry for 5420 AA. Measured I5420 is 12.19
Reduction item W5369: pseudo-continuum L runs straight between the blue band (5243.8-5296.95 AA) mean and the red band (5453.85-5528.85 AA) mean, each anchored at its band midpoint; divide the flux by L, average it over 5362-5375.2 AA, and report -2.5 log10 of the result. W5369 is 0.03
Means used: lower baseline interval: 11.8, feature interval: 11.3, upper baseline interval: 11.5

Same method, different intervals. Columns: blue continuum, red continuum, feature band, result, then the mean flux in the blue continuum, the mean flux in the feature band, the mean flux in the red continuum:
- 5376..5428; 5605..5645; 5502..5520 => -0.01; 11.6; 11.5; 11.2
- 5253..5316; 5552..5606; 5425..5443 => -0.01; 11.9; 11.7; 11.1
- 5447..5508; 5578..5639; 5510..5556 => 0.01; 11.7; 11.4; 11.1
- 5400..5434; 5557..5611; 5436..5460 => -0.01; 11.6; 11.6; 10.9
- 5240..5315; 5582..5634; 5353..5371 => 0.03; 11.9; 11.4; 11.1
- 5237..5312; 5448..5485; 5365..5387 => 0.01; 12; 11.7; 11.7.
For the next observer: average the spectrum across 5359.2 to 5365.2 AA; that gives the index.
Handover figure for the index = 11.6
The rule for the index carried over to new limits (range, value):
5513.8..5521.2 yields 11.1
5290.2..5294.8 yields 12.3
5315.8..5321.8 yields 12.8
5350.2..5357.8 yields 11.9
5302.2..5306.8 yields 12.4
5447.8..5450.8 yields 11.6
